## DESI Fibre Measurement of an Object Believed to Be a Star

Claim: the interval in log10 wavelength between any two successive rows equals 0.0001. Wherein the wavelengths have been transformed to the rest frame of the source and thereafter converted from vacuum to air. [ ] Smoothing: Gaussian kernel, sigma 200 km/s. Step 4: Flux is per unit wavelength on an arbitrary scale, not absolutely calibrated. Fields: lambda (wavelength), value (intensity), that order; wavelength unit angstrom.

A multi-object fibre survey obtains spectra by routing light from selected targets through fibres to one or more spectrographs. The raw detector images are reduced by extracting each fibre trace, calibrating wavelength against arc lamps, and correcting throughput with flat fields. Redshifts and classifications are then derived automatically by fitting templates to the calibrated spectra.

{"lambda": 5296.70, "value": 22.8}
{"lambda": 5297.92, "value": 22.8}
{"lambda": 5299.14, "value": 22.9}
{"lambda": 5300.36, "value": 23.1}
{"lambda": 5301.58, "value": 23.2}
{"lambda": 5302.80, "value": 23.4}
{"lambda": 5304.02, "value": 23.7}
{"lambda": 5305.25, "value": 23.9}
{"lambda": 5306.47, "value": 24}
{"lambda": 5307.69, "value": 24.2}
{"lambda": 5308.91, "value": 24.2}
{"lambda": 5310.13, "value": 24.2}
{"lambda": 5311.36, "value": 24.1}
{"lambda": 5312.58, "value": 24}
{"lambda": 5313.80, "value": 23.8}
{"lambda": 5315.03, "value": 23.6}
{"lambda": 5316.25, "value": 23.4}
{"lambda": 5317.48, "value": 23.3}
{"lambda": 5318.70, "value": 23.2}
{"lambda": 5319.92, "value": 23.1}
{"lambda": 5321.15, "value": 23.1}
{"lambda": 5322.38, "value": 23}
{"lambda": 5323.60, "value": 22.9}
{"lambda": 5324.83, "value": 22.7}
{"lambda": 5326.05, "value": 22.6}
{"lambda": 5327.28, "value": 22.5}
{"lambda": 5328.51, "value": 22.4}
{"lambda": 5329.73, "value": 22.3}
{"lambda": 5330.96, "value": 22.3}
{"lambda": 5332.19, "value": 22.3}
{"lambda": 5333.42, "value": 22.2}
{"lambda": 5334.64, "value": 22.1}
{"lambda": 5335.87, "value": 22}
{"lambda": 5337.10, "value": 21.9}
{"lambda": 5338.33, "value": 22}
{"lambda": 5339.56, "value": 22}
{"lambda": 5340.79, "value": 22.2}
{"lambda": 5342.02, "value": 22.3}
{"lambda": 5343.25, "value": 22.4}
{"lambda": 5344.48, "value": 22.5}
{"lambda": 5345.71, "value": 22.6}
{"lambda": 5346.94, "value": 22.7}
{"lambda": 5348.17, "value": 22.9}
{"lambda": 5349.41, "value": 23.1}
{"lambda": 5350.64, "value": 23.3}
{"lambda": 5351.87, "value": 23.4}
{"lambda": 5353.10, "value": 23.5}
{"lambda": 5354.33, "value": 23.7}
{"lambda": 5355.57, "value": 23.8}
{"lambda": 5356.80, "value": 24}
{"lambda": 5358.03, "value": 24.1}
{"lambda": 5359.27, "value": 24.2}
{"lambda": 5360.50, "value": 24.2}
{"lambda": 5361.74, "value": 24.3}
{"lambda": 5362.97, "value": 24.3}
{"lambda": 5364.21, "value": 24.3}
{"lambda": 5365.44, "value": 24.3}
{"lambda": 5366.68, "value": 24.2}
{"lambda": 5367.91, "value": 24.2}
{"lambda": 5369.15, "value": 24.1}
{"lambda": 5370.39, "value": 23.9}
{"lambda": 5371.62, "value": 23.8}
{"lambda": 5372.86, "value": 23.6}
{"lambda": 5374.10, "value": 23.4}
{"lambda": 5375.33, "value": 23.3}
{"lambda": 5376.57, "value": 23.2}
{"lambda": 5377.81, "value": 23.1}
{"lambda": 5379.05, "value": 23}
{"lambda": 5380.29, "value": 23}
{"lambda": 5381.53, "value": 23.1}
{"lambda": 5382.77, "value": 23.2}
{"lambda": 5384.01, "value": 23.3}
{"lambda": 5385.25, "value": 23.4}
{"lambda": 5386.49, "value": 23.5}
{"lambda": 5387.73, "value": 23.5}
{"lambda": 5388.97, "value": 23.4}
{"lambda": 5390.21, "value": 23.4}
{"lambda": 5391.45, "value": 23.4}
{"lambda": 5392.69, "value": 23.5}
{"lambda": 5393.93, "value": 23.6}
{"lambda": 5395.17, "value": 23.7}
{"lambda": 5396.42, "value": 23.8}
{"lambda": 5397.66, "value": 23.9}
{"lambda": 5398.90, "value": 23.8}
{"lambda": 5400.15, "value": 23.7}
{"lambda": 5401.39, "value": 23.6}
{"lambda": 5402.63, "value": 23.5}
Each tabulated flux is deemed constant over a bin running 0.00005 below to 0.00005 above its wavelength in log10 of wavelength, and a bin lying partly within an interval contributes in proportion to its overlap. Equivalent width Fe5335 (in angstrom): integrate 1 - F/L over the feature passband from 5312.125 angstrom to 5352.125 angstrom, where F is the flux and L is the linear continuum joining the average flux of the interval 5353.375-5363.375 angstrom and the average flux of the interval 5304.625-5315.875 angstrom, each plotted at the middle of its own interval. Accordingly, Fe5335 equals 2.2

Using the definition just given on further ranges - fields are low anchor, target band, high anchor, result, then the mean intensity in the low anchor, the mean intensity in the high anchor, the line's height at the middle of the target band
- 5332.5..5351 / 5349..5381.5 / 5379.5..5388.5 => -1.2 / 22.4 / 23.3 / 22.9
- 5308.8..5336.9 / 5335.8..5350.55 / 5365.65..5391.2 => 0.5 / 23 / 23.5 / 23.2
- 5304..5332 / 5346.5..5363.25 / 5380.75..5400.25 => -0.2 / 23.3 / 23.5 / 23.4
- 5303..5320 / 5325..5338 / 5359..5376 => 0.9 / 23.8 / 24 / 23.9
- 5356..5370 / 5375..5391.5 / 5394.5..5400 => 0.5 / 24.2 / 23.8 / 23.9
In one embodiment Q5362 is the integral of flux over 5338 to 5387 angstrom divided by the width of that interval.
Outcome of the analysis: 23.4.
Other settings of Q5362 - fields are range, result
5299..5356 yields 23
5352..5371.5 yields 24.1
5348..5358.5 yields 23.6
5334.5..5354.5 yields 22.6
